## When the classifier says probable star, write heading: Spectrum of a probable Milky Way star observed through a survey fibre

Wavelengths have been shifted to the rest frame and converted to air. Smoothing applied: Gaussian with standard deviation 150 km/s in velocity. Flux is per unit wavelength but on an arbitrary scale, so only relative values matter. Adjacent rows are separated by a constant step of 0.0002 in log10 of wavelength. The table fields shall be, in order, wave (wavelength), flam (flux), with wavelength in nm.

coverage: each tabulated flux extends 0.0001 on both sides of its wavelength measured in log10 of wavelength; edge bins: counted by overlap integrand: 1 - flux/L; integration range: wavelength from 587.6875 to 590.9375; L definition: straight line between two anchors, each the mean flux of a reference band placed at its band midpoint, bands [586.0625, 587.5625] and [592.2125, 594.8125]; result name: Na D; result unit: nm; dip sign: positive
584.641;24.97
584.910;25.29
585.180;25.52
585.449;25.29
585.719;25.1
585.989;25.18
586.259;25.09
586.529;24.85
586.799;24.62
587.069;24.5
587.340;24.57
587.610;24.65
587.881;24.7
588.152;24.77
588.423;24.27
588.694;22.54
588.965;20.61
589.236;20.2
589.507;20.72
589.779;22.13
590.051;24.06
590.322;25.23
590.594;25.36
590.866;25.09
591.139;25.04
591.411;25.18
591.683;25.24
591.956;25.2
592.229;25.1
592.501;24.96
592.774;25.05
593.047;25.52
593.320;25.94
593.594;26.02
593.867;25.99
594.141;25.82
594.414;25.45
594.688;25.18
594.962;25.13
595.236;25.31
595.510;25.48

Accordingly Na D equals 0.23 nm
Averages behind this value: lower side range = 24.7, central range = 23.3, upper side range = 25.5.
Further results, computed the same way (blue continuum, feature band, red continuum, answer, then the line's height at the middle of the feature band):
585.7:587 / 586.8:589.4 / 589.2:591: 0.09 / 24.2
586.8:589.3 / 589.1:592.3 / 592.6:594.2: 0.08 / 24.6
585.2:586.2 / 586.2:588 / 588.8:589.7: -0.10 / 23.4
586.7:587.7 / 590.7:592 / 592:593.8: 0.00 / 25.2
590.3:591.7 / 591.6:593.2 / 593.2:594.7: 0.02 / 25.5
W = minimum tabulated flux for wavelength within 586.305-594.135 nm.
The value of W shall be 20.2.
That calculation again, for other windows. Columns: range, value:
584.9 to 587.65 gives 24.5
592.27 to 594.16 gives 24.96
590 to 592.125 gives 24.06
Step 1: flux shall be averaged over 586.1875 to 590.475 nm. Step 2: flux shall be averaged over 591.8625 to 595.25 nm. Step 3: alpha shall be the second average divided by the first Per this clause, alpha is 1.08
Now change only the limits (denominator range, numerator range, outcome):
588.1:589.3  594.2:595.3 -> 1.13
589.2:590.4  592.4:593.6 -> 1.13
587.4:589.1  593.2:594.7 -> 1.09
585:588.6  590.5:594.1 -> 1.02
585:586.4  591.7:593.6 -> 1.00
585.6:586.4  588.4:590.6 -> 0.90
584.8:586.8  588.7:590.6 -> 0.89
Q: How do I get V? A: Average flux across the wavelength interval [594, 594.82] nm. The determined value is 25.5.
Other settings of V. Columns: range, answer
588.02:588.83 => 23.9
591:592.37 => 25.1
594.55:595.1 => 25.1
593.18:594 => 26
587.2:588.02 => 24.6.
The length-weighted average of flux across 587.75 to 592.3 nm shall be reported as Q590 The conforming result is 23.8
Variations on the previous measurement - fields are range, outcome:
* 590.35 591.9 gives 25.2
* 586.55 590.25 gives 23.3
